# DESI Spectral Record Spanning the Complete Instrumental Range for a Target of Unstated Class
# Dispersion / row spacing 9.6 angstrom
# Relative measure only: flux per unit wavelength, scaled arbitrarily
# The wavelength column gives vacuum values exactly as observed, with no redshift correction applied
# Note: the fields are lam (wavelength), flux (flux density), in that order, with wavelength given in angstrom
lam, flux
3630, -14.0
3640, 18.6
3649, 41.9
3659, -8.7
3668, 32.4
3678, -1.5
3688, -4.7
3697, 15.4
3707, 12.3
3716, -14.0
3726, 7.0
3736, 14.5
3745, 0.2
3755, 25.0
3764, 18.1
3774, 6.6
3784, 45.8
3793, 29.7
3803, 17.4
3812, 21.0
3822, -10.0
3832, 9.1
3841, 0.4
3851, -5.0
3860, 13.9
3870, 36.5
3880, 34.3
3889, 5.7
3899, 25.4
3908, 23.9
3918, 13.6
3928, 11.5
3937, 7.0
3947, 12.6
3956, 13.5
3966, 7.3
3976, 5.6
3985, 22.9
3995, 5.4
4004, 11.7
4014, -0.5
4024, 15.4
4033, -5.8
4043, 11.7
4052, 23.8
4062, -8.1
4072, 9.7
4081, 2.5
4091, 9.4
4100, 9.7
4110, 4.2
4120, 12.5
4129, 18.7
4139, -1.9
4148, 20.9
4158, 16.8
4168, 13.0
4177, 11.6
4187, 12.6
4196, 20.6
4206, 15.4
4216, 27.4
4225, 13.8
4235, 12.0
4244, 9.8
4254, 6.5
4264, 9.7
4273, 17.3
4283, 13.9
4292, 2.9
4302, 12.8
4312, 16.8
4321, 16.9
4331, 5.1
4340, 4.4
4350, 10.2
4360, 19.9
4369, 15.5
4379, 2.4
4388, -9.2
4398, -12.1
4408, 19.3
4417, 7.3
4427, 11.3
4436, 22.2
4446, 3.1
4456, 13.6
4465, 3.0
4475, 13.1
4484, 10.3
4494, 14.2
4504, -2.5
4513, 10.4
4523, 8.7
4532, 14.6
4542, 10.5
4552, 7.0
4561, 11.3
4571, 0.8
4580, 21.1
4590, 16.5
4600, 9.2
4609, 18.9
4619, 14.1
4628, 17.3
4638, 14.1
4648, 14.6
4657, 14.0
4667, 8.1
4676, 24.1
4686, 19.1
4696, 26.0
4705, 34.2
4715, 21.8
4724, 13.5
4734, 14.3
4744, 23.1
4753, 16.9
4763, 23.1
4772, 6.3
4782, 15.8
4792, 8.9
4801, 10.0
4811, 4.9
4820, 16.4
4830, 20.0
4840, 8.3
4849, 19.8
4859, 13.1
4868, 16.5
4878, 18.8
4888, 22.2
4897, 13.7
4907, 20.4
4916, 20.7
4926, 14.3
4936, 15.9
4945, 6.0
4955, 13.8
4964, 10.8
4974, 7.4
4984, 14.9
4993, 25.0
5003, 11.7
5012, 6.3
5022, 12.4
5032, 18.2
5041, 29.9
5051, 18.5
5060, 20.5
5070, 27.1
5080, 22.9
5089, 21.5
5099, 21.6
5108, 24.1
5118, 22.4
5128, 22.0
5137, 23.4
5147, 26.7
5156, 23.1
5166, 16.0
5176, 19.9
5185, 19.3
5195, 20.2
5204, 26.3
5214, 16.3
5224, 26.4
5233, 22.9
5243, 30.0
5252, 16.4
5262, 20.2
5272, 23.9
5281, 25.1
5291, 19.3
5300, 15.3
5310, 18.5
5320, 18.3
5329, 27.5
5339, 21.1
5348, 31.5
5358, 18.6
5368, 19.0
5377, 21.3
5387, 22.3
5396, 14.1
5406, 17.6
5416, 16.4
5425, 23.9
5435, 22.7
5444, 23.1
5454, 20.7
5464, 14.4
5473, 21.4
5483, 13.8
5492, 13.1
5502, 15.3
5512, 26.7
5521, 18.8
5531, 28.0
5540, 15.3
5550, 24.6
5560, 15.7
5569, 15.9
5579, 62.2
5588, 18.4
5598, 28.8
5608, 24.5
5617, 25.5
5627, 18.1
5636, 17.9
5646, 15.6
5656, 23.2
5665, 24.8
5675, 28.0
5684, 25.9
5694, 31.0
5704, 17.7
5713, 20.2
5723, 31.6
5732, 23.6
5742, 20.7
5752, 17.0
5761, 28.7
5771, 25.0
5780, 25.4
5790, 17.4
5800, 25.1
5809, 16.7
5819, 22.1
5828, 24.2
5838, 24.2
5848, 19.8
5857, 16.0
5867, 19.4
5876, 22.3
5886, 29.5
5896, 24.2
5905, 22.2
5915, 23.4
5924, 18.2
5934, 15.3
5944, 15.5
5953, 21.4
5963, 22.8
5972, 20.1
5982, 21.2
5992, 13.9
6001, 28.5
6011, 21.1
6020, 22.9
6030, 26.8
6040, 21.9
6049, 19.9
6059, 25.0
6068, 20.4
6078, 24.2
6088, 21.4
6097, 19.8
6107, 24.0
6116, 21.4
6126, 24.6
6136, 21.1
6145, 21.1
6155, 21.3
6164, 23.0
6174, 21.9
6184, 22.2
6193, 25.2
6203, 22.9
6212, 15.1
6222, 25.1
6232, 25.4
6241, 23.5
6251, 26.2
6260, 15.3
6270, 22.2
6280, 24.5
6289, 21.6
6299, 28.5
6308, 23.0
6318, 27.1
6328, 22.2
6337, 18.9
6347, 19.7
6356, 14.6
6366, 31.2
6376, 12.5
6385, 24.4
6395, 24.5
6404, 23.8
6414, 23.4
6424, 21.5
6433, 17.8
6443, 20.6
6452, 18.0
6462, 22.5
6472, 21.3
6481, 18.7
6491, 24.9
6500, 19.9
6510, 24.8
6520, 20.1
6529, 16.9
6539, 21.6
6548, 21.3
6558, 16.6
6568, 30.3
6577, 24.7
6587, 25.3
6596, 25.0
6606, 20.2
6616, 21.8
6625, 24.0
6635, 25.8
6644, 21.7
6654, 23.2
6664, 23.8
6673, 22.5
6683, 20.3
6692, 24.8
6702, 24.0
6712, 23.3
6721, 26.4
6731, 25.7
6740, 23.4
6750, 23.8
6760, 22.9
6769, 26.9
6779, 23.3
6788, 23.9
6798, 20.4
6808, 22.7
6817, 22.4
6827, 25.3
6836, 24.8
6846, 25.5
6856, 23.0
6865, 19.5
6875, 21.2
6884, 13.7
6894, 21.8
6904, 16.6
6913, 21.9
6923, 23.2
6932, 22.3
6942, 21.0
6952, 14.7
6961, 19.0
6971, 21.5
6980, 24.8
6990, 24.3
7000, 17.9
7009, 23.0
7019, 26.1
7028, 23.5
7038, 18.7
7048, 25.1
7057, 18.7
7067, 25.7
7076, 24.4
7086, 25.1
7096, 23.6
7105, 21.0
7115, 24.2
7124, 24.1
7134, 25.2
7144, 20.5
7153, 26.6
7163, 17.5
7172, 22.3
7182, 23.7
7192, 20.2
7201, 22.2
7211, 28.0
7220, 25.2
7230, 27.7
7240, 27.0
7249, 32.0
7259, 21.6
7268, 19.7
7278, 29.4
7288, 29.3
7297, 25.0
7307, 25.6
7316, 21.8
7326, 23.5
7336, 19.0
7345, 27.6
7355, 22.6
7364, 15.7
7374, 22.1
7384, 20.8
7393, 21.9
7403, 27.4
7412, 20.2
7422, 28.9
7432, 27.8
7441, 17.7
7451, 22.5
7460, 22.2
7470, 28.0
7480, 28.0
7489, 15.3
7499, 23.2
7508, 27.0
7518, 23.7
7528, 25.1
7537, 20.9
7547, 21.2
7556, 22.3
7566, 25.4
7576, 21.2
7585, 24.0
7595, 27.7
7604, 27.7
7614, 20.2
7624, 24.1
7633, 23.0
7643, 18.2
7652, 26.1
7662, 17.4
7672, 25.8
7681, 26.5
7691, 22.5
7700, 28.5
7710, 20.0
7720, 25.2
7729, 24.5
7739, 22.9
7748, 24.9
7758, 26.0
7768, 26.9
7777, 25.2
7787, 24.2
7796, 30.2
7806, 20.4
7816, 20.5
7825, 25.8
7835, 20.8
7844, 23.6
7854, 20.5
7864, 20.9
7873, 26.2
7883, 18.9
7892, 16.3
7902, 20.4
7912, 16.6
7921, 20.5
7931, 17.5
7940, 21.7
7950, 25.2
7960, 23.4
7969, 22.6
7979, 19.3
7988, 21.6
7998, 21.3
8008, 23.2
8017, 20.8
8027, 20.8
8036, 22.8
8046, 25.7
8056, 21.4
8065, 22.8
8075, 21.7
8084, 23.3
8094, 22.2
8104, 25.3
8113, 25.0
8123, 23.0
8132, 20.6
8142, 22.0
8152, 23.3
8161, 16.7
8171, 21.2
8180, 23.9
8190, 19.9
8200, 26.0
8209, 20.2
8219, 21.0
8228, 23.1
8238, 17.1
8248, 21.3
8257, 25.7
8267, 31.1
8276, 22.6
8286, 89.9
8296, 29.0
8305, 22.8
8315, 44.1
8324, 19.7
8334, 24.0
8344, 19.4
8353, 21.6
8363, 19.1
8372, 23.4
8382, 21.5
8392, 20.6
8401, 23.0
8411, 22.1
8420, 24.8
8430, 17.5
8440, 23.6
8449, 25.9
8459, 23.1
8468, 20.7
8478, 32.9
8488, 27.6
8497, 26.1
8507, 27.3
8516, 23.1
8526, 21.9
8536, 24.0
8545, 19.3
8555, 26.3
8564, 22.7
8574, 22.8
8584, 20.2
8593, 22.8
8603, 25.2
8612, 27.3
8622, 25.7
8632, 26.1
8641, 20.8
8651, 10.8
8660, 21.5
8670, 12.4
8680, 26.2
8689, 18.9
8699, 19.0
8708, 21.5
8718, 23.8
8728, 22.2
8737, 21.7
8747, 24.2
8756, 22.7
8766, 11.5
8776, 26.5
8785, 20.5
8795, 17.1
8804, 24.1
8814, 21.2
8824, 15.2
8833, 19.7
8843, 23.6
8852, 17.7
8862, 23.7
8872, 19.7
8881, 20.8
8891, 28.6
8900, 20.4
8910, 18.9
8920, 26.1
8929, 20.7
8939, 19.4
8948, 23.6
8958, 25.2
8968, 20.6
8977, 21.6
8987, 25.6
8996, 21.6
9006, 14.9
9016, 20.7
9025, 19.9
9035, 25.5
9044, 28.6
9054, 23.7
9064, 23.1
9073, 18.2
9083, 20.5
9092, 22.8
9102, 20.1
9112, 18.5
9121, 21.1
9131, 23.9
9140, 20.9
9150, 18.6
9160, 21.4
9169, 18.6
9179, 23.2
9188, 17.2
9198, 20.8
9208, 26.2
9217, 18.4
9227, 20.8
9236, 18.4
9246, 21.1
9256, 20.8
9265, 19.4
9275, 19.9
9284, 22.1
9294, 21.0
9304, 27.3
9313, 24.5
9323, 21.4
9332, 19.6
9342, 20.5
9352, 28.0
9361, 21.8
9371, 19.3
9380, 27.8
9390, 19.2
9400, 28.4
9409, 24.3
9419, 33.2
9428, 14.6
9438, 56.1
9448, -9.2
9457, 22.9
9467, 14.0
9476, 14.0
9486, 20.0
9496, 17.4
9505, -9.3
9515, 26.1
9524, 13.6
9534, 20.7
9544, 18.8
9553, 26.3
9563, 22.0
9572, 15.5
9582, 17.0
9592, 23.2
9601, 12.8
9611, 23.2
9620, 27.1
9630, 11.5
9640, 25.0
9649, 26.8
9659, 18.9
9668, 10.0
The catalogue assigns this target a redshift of 0.26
